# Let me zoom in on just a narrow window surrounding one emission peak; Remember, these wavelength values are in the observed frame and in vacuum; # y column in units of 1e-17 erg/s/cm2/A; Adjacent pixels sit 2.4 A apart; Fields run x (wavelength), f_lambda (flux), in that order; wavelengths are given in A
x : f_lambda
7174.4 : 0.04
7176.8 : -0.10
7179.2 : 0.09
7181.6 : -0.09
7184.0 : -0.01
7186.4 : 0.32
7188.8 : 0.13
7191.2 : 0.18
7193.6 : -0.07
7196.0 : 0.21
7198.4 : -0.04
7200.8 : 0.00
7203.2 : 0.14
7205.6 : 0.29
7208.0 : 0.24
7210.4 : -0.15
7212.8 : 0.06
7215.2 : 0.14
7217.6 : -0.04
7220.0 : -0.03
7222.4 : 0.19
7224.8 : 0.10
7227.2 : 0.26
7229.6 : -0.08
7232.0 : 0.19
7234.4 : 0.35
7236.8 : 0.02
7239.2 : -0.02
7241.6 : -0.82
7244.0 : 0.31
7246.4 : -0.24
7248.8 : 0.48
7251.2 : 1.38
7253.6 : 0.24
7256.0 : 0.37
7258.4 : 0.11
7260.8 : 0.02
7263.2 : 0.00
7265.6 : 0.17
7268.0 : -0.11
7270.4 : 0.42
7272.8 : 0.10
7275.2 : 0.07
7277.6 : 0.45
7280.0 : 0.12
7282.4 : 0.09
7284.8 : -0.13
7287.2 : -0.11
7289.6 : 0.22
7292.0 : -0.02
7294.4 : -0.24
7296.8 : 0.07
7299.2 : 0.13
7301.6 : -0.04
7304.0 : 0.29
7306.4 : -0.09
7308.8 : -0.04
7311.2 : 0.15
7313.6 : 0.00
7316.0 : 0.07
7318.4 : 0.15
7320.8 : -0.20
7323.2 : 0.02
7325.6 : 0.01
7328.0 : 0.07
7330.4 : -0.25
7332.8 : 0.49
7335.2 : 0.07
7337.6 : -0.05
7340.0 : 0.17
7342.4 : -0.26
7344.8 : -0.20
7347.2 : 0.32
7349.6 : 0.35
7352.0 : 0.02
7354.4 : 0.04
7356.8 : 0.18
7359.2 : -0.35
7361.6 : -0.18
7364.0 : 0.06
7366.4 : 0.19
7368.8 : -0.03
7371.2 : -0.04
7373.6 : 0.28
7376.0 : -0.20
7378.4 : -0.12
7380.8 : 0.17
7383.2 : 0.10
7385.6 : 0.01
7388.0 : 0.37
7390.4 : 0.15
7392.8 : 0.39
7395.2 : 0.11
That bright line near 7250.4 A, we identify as H-alpha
